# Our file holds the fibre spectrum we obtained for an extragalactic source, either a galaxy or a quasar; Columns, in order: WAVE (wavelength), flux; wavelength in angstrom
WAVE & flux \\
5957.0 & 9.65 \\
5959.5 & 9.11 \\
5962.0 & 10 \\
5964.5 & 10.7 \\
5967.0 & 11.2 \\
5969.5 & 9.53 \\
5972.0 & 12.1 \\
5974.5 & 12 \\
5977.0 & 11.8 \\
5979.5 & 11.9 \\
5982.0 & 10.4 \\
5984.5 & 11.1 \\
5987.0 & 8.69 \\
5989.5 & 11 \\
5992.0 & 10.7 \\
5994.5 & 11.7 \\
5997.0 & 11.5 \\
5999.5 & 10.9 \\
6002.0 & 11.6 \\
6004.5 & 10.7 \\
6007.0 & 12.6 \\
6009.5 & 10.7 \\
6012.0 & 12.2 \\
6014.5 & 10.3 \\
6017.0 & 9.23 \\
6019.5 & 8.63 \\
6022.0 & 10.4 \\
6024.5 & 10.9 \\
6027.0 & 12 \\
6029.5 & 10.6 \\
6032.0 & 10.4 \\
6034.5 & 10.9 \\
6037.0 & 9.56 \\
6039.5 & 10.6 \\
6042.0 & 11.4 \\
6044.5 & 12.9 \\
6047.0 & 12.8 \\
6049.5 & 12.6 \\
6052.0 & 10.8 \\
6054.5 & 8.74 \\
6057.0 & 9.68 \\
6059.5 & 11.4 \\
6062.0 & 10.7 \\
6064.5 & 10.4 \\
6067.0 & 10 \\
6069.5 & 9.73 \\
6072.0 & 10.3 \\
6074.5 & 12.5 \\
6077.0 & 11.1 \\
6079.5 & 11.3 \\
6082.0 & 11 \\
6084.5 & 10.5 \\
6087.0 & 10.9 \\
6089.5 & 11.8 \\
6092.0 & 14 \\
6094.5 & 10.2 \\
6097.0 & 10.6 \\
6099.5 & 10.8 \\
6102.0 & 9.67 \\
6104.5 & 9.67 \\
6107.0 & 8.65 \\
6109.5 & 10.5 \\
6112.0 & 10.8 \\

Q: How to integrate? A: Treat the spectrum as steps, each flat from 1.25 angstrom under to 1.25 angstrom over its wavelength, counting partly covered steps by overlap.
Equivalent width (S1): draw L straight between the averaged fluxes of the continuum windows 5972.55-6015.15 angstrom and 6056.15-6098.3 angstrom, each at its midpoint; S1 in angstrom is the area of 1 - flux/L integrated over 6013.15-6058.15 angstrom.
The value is 1.5 angstrom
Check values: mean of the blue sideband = 11.2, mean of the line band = 10.7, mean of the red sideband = 11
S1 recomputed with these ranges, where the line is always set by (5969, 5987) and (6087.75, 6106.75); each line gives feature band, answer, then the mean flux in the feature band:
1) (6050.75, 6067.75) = 1.07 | 10.3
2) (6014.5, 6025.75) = 1.22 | 9.85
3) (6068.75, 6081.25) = -0.16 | 11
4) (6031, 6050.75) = -0.76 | 11.4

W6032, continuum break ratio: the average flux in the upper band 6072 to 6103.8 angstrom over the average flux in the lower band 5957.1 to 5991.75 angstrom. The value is 1.04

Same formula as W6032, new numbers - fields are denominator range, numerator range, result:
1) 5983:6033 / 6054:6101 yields 1.01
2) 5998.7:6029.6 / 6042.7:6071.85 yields 1.00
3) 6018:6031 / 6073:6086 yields 1.07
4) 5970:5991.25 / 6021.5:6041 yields 0.97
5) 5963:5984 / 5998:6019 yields 0.98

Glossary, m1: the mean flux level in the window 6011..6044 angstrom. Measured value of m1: 10.6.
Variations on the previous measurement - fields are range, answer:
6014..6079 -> 10.7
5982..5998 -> 10.7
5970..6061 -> 11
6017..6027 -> 10.1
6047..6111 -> 10.7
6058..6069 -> 10.5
